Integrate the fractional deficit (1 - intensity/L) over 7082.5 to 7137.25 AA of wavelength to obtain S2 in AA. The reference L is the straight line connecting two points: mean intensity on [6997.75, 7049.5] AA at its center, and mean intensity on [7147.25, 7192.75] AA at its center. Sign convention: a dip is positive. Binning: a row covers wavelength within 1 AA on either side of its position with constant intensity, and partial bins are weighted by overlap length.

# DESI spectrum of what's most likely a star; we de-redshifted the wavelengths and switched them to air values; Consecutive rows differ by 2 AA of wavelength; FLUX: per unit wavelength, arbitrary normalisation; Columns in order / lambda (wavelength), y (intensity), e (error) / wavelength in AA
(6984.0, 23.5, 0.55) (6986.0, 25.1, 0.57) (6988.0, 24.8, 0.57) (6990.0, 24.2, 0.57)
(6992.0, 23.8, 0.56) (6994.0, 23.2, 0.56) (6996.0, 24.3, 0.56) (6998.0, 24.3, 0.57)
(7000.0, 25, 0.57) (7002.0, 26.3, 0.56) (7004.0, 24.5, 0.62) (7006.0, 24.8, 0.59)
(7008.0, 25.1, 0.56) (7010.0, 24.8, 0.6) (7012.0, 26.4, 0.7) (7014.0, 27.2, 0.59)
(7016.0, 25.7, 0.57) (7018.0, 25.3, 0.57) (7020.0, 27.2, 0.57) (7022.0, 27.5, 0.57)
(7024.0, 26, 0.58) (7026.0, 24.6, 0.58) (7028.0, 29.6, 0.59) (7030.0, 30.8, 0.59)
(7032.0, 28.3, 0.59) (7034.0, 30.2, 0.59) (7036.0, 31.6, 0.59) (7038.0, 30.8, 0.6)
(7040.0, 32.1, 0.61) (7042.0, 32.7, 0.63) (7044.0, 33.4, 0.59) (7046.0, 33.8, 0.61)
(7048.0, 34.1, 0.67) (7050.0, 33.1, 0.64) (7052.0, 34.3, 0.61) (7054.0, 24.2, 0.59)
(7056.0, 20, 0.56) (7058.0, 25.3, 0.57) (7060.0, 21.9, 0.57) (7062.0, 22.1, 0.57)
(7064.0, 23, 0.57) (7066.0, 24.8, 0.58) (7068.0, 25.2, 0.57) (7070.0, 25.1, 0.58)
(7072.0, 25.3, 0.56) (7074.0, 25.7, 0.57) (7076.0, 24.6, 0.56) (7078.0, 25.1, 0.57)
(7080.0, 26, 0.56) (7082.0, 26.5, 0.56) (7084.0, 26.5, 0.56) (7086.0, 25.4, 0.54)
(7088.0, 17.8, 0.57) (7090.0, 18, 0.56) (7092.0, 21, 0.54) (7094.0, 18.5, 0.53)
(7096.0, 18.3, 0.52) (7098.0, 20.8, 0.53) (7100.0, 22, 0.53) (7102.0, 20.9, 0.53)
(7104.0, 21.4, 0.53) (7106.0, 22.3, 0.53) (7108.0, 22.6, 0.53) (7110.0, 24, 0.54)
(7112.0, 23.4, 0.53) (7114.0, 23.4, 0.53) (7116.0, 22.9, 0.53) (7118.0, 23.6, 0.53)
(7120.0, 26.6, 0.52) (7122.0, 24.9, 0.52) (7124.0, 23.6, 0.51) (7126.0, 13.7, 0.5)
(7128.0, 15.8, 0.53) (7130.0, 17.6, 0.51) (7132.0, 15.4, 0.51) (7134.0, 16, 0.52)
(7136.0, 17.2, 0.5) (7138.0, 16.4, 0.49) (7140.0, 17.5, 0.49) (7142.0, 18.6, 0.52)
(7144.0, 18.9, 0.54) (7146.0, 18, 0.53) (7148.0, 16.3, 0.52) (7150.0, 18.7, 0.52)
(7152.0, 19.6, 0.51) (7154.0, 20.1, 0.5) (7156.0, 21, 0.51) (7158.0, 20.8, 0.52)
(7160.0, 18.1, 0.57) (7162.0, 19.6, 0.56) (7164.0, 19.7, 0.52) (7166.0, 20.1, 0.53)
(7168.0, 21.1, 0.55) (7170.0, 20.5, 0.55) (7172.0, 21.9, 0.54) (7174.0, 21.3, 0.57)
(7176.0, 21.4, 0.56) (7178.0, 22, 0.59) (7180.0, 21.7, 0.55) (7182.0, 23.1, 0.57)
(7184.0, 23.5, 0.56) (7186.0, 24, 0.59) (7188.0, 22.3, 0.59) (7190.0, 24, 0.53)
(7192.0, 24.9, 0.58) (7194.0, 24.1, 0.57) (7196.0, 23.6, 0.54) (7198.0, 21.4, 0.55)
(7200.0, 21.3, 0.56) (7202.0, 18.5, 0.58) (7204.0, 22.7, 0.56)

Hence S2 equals 7.2 AA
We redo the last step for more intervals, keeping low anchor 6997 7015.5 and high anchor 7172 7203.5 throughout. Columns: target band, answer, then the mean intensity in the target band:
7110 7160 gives 7.89 AA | 19.6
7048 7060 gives -1.39 AA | 27.5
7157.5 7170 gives 1.60 AA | 19.9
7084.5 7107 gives 3.03 AA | 20.7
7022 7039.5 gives -2.81 AA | 29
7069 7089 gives -0.48 AA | 24.8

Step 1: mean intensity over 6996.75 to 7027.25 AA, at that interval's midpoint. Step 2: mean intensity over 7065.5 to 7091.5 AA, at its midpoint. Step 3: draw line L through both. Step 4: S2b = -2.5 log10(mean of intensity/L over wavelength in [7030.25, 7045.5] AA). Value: -0.24 mag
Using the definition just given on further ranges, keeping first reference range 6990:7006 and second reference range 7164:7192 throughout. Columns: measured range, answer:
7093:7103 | 0.153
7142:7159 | 0.173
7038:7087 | -0.151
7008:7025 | -0.084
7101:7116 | 0.020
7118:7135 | 0.171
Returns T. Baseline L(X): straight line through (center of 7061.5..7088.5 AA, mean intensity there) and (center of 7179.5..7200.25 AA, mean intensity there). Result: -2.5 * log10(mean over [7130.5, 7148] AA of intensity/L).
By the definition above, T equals 0.354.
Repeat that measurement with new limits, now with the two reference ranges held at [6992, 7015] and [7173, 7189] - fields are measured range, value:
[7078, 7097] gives 0.08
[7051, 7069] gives -0.01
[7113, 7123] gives -0.04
